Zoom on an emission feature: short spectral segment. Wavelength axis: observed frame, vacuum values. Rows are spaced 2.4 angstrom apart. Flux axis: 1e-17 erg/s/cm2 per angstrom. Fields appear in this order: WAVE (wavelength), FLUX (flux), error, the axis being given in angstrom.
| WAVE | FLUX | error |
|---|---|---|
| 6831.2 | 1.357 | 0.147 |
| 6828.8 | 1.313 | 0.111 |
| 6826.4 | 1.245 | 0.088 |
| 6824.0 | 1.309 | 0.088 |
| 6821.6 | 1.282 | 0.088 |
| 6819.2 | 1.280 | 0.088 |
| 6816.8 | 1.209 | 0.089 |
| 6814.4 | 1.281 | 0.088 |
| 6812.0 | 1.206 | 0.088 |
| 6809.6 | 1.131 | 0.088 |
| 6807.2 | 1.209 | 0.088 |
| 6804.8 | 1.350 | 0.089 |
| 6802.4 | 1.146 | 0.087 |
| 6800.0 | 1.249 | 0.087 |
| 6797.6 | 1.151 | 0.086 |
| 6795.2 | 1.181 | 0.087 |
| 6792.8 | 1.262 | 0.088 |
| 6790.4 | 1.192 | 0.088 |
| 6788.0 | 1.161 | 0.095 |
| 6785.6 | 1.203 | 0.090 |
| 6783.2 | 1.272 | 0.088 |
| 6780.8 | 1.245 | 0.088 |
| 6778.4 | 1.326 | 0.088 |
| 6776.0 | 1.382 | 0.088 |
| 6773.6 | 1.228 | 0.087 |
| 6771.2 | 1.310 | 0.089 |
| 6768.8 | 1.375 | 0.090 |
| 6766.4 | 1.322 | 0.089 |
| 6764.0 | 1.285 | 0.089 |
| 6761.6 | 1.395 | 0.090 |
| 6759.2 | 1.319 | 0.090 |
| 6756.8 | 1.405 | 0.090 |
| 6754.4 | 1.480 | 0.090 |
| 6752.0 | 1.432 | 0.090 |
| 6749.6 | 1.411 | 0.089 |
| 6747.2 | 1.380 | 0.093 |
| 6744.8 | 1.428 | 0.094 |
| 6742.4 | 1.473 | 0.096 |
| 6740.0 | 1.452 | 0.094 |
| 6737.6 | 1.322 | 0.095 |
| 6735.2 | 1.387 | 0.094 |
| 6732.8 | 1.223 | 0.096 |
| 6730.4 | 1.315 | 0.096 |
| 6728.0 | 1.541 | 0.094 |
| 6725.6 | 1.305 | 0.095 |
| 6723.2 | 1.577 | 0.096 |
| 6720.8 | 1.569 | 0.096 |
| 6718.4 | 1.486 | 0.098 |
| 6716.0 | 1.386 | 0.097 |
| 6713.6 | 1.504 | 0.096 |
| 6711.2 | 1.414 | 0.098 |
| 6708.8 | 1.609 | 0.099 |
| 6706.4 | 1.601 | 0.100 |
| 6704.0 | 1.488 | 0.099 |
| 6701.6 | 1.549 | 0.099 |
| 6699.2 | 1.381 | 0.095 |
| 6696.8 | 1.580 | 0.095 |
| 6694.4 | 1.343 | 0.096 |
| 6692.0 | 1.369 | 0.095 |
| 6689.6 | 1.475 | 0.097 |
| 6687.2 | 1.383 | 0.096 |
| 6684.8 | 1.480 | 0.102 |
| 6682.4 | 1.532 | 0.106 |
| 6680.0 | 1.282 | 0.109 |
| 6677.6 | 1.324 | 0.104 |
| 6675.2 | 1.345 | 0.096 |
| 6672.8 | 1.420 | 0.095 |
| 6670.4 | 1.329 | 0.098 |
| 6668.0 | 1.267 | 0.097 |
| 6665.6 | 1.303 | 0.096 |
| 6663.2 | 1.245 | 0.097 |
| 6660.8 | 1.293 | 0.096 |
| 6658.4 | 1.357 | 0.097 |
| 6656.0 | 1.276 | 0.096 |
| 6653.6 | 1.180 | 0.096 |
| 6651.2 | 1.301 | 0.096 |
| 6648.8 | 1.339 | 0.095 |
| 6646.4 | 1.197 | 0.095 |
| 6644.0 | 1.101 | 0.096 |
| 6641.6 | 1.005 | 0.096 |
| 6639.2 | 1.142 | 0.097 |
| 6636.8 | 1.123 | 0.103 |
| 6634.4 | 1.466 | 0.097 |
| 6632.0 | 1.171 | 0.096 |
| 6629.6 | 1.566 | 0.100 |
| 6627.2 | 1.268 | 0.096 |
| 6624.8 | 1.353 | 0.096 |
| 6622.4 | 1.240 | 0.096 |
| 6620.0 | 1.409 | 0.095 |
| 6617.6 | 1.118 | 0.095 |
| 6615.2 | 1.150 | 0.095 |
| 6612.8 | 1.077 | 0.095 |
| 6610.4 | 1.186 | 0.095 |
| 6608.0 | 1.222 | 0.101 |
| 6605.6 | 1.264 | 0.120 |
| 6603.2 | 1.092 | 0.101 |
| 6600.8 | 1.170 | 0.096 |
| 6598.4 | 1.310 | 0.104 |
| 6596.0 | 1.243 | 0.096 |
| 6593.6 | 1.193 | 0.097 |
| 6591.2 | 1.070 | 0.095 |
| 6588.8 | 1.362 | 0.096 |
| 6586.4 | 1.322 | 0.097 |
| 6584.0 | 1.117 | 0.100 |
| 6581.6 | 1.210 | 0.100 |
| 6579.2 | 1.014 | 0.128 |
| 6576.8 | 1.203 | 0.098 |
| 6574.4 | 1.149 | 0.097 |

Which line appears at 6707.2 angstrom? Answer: Mg II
